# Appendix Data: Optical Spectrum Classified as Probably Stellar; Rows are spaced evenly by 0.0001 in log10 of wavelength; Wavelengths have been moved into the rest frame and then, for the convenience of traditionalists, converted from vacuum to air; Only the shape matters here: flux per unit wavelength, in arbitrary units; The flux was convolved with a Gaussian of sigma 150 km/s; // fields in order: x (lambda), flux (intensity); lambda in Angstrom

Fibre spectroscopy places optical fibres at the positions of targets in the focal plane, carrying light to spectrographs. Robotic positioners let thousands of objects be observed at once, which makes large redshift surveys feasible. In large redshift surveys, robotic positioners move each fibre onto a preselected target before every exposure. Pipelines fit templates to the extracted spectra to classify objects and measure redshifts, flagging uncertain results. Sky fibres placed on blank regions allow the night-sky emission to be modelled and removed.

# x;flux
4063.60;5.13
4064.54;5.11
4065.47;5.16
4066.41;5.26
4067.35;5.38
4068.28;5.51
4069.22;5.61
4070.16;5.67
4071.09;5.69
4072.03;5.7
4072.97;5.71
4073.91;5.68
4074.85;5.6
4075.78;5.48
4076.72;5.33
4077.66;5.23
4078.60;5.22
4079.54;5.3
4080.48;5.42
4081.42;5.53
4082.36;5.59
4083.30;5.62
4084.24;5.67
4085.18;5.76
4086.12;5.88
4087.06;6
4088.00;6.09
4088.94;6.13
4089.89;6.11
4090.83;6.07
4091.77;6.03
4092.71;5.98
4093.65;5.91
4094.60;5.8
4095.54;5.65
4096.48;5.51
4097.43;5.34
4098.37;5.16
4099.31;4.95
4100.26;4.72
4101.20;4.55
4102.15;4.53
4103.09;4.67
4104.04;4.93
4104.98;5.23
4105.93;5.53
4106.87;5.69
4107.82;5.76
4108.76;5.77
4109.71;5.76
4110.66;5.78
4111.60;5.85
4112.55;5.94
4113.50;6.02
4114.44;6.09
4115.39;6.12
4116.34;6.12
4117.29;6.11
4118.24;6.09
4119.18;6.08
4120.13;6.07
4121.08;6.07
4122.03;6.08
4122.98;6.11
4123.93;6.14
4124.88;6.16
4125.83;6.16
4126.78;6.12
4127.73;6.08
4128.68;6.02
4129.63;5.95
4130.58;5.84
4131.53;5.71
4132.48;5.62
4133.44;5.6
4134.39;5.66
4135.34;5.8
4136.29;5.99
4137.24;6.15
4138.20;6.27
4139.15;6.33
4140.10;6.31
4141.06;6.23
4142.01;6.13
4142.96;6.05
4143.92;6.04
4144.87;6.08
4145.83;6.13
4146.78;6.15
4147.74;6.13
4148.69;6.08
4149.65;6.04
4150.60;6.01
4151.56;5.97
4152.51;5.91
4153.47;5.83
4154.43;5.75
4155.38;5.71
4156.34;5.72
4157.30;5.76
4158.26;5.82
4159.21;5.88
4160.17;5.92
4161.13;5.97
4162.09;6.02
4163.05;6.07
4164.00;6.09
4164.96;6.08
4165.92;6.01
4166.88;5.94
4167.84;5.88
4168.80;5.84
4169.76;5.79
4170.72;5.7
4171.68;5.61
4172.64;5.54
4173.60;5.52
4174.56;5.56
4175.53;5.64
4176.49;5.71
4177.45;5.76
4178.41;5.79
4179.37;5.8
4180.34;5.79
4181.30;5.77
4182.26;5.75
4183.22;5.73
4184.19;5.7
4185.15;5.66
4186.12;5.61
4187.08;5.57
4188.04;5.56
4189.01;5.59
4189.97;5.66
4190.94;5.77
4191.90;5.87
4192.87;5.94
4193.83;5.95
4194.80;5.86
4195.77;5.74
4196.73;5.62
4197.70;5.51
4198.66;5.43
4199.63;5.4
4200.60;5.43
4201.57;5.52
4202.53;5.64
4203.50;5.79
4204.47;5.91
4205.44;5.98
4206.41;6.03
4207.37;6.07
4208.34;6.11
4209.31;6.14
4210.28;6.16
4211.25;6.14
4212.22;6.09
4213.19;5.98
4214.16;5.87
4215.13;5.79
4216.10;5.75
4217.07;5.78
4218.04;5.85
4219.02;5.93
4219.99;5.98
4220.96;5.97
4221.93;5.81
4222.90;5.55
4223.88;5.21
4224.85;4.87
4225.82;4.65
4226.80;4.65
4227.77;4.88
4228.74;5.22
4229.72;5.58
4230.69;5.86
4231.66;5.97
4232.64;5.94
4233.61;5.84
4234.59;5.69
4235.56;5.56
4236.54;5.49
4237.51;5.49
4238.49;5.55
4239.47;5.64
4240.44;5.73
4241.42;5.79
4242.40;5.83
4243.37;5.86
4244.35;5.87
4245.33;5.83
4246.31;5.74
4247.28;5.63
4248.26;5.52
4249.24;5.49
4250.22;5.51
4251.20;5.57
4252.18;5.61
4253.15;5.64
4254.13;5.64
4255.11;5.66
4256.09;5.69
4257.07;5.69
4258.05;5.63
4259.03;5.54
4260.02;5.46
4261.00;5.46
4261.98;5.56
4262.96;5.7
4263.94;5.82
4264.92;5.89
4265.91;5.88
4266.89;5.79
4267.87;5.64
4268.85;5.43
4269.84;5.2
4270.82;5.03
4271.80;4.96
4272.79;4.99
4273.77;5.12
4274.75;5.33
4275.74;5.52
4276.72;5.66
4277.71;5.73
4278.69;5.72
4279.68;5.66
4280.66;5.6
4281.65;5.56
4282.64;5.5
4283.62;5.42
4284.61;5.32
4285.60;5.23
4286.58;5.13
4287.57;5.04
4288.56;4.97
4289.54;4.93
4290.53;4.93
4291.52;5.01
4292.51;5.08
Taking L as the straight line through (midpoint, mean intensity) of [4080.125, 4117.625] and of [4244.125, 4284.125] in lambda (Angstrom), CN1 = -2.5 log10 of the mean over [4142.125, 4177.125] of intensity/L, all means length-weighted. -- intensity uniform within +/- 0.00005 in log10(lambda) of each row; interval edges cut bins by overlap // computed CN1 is -0.05 mag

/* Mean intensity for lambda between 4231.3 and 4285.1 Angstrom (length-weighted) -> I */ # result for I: 5.59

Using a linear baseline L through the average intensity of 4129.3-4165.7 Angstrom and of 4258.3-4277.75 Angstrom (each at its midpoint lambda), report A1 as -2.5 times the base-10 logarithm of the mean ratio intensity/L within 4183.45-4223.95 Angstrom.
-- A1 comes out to -0.009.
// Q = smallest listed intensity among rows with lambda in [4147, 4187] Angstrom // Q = 5.52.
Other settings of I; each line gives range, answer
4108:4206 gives 5.88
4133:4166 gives 5.99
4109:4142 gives 6.01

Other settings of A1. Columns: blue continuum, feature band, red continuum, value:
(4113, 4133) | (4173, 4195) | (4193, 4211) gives 0.03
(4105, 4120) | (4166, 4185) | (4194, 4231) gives 0.01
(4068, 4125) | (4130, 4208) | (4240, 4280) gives -0.04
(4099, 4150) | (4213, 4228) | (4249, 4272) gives 0.02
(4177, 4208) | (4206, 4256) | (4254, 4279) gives -0.01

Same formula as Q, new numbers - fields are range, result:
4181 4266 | 4.65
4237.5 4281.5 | 4.96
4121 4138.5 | 5.6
